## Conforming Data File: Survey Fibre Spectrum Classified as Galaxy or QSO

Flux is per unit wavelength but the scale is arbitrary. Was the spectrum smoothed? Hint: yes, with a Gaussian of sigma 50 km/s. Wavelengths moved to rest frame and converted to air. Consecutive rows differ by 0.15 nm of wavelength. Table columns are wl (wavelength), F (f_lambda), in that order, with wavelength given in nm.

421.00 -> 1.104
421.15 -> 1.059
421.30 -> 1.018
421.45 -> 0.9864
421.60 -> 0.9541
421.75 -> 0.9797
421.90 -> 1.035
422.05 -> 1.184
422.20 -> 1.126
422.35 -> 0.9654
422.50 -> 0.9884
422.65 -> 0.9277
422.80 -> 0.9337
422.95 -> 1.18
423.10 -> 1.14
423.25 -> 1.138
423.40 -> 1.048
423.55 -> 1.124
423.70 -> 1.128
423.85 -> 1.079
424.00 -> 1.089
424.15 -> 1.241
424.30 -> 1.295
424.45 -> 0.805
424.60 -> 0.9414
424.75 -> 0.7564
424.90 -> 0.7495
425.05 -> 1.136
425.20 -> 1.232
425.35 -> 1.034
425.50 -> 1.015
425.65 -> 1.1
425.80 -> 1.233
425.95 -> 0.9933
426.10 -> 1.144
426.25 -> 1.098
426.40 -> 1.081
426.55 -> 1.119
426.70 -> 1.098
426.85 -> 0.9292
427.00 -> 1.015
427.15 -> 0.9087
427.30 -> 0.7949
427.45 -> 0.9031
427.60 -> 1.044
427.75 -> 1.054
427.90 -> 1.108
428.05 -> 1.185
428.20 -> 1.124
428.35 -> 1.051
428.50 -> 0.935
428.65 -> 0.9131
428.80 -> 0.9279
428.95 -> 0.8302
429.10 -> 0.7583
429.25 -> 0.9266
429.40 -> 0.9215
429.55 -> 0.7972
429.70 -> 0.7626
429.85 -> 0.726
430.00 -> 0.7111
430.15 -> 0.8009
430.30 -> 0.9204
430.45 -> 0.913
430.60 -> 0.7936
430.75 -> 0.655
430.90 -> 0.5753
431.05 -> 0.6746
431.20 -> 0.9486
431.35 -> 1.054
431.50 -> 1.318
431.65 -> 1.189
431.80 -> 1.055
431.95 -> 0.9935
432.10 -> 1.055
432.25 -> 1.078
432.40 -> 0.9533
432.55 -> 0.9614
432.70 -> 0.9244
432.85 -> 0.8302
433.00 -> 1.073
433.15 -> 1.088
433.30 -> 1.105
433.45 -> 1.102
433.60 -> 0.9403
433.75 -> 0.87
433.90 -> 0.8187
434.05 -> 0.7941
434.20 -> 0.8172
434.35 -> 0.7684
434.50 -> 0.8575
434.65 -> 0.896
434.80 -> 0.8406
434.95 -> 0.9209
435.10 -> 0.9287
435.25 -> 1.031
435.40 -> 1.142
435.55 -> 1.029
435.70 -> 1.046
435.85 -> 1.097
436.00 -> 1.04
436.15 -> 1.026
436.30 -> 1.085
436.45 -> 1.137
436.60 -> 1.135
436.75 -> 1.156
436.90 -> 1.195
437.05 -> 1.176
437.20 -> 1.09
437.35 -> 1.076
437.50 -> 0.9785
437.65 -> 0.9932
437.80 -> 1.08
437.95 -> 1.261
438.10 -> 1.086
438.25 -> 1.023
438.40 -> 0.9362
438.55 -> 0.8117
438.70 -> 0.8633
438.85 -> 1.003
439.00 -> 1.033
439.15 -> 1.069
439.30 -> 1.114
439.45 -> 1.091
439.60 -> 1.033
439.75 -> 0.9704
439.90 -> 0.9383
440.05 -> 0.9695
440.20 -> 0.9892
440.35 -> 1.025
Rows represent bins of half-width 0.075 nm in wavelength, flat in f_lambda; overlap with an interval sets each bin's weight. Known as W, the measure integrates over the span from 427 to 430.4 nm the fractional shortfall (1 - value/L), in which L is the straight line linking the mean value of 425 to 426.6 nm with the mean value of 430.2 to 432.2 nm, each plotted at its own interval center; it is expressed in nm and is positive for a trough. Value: 0.33 nm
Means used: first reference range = 1.11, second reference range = 0.934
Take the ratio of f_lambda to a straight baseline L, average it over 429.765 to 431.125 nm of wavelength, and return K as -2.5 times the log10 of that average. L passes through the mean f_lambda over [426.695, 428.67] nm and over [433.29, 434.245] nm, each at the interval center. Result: 0.27 mag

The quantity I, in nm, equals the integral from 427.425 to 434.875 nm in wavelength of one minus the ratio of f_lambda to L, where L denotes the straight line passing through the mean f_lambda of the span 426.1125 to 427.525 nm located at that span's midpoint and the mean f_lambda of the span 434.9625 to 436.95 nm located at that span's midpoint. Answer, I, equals 0.777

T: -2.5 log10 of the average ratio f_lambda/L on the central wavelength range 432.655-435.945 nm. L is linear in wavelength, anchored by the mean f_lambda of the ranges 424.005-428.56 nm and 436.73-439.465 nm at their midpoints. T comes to 0.10 mag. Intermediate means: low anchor 1.04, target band 0.952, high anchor 1.05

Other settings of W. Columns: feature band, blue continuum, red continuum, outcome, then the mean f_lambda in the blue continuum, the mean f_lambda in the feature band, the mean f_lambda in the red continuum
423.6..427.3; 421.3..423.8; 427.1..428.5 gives -0.049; 1.05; 1.05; 1.02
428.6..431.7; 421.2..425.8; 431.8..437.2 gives 0.483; 1.05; 0.86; 1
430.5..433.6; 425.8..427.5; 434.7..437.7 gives 0.208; 1.02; 0.97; 1.06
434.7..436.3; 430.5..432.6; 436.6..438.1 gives 0.074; 0.95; 1.01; 1.11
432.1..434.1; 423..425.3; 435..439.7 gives 0.165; 1.06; 0.97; 1.06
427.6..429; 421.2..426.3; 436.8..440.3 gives 0.038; 1.05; 1.02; 1.03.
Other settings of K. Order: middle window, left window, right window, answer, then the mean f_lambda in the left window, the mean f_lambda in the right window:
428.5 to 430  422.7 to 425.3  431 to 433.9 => 0.22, 1.06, 1.01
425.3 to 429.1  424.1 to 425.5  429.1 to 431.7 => -0.08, 1.02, 0.858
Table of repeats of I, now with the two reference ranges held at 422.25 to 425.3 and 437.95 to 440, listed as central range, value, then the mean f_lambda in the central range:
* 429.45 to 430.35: 0.21 nm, 0.786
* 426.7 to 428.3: 0.04 nm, 1.01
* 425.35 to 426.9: -0.06 nm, 1.08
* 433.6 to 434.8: 0.21 nm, 0.839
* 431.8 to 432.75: 0.02 nm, 1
